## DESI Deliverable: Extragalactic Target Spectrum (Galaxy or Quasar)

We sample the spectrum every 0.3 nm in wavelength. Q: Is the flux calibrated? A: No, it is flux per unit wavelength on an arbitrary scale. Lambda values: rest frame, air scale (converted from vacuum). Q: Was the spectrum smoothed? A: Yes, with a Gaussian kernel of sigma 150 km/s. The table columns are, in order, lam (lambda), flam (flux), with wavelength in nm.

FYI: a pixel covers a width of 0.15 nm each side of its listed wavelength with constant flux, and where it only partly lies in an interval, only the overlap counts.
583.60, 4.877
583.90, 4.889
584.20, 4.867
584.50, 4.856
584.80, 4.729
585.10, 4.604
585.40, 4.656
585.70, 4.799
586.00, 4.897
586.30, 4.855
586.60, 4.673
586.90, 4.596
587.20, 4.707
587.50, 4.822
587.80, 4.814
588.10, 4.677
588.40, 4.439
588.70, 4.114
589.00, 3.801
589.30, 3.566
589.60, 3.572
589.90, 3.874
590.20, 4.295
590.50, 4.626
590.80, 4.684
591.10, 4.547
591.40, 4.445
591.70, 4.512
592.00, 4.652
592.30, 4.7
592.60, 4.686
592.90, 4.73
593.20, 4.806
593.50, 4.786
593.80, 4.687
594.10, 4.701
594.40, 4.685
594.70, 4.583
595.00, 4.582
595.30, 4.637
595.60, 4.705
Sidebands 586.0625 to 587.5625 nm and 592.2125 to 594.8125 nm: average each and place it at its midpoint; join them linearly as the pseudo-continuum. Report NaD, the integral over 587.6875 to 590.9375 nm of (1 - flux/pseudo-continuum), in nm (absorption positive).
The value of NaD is 0.35 nm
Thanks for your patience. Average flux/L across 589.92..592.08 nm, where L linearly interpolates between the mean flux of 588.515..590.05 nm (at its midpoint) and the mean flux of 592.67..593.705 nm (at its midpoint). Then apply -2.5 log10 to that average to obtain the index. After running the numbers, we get -0.07 mag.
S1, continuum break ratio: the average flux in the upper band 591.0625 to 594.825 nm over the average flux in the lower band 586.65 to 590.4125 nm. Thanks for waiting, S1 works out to 1.1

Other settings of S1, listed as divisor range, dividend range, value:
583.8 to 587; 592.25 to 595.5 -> 0.98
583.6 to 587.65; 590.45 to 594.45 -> 0.98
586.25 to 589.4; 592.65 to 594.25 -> 1.06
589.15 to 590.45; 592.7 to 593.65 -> 1.23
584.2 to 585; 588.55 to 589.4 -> 0.80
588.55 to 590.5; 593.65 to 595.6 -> 1.18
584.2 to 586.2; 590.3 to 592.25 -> 0.96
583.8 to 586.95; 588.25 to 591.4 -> 0.87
